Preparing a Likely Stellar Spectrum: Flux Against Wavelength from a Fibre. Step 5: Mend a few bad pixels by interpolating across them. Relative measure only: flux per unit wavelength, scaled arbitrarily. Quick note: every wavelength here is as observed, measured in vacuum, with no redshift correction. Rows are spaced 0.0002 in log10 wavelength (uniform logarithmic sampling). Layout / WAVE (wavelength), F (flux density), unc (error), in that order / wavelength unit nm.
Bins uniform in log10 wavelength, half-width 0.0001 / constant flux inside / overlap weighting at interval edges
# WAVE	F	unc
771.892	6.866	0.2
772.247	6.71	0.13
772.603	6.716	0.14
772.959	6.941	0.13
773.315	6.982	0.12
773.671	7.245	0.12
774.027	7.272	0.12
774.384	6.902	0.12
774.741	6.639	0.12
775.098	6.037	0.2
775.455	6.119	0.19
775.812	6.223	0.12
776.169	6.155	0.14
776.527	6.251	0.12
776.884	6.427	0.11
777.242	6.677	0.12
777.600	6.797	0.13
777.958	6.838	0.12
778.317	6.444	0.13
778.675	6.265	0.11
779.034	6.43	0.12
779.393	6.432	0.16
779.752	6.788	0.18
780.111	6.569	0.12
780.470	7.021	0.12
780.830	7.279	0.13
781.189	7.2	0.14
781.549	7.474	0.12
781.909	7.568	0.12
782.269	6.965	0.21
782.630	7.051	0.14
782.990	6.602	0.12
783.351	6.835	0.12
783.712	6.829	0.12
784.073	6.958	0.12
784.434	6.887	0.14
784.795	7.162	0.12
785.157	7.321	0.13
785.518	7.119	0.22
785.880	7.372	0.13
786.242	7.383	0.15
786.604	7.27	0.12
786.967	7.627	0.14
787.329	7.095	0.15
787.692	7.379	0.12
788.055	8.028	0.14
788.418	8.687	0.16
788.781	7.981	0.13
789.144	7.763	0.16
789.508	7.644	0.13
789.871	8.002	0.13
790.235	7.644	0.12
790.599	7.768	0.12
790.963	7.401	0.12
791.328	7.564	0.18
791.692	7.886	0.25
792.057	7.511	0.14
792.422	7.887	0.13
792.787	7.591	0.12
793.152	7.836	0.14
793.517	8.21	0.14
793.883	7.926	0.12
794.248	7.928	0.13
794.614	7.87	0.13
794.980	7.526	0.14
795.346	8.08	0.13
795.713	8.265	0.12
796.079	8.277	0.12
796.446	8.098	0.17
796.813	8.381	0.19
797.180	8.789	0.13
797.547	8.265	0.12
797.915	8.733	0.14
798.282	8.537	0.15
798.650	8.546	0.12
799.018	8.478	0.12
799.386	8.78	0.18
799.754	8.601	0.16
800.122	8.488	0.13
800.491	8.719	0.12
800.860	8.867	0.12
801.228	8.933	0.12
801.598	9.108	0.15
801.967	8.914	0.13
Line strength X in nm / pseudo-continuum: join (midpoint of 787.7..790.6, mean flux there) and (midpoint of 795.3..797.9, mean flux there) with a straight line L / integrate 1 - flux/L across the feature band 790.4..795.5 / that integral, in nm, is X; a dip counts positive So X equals 0.22 nm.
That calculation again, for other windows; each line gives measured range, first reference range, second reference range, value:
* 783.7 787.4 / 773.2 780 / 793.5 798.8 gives 0.06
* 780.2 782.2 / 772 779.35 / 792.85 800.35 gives -0.06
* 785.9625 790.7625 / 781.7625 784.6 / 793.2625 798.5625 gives -0.16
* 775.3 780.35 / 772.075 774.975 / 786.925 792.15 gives 0.47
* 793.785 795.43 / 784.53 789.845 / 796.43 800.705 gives 0.07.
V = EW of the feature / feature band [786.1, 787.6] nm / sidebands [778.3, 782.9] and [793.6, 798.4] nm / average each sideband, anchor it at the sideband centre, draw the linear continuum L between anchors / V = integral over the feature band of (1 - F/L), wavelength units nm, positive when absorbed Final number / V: 0.02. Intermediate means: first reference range 6.89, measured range 7.34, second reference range 8.2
